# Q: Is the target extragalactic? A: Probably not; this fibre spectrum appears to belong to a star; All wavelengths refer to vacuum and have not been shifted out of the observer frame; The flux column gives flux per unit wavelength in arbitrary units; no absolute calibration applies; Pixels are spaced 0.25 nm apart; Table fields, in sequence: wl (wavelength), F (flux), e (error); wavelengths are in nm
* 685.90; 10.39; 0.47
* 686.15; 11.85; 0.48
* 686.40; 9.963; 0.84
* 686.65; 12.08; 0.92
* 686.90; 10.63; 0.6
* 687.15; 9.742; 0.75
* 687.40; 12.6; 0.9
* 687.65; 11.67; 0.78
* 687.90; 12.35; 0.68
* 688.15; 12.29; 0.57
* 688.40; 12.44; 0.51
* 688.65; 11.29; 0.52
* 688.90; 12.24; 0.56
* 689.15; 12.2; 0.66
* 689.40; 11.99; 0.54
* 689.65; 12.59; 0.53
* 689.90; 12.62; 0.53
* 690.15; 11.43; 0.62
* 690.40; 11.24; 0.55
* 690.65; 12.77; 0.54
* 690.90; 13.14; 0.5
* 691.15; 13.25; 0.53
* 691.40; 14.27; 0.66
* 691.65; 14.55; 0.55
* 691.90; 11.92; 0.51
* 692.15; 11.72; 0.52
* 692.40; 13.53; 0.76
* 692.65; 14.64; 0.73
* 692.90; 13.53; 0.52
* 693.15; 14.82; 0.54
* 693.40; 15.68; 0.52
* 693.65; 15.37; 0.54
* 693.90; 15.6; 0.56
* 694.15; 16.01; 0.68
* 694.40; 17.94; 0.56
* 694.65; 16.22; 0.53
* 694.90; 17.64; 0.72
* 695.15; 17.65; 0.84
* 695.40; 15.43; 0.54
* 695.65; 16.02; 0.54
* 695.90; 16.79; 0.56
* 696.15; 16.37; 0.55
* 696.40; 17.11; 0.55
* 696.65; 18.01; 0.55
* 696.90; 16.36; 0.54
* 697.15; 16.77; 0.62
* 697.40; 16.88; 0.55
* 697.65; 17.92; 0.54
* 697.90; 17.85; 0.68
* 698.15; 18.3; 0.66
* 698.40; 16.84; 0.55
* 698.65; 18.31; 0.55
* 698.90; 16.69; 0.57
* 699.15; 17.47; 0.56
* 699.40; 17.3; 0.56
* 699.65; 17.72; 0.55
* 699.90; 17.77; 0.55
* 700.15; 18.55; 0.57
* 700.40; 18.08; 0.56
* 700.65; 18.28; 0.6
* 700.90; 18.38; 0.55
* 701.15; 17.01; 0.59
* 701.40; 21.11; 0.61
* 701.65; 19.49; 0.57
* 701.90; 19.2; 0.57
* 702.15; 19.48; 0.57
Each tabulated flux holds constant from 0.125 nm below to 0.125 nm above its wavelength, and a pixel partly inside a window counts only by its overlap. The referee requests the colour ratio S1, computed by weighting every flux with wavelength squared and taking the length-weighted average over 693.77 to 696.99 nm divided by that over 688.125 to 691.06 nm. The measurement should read 1.39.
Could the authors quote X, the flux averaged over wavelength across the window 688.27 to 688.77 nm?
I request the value 11.9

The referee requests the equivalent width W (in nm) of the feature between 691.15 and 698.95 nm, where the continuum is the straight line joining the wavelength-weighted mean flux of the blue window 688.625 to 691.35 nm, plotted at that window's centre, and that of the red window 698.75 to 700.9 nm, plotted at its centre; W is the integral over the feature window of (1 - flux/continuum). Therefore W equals -0.42 nm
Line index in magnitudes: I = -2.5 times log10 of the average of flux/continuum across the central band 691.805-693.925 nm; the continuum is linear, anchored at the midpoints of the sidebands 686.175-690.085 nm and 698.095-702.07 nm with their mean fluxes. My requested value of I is 0.02 mag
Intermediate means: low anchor 11.8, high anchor 18.2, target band 14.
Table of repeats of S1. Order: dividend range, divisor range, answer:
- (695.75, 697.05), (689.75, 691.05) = 1.40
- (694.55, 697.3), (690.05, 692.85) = 1.31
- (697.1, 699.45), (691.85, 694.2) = 1.24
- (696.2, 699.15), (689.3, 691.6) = 1.40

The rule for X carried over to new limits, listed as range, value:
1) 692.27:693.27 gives 14.1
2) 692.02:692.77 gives 13.3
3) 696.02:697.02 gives 17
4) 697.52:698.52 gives 17.7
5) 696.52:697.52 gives 17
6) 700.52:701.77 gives 18.8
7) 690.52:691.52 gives 13.3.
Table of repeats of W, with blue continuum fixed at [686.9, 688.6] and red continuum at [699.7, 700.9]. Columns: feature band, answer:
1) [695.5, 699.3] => -0.11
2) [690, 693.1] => 0.15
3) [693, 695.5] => -0.19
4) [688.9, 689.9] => 0.02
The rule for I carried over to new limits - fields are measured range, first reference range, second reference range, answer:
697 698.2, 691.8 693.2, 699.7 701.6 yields -0.06 mag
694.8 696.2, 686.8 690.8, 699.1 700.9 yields -0.08 mag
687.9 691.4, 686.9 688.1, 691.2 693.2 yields 0.01 mag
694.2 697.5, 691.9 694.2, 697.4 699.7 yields -0.06 mag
